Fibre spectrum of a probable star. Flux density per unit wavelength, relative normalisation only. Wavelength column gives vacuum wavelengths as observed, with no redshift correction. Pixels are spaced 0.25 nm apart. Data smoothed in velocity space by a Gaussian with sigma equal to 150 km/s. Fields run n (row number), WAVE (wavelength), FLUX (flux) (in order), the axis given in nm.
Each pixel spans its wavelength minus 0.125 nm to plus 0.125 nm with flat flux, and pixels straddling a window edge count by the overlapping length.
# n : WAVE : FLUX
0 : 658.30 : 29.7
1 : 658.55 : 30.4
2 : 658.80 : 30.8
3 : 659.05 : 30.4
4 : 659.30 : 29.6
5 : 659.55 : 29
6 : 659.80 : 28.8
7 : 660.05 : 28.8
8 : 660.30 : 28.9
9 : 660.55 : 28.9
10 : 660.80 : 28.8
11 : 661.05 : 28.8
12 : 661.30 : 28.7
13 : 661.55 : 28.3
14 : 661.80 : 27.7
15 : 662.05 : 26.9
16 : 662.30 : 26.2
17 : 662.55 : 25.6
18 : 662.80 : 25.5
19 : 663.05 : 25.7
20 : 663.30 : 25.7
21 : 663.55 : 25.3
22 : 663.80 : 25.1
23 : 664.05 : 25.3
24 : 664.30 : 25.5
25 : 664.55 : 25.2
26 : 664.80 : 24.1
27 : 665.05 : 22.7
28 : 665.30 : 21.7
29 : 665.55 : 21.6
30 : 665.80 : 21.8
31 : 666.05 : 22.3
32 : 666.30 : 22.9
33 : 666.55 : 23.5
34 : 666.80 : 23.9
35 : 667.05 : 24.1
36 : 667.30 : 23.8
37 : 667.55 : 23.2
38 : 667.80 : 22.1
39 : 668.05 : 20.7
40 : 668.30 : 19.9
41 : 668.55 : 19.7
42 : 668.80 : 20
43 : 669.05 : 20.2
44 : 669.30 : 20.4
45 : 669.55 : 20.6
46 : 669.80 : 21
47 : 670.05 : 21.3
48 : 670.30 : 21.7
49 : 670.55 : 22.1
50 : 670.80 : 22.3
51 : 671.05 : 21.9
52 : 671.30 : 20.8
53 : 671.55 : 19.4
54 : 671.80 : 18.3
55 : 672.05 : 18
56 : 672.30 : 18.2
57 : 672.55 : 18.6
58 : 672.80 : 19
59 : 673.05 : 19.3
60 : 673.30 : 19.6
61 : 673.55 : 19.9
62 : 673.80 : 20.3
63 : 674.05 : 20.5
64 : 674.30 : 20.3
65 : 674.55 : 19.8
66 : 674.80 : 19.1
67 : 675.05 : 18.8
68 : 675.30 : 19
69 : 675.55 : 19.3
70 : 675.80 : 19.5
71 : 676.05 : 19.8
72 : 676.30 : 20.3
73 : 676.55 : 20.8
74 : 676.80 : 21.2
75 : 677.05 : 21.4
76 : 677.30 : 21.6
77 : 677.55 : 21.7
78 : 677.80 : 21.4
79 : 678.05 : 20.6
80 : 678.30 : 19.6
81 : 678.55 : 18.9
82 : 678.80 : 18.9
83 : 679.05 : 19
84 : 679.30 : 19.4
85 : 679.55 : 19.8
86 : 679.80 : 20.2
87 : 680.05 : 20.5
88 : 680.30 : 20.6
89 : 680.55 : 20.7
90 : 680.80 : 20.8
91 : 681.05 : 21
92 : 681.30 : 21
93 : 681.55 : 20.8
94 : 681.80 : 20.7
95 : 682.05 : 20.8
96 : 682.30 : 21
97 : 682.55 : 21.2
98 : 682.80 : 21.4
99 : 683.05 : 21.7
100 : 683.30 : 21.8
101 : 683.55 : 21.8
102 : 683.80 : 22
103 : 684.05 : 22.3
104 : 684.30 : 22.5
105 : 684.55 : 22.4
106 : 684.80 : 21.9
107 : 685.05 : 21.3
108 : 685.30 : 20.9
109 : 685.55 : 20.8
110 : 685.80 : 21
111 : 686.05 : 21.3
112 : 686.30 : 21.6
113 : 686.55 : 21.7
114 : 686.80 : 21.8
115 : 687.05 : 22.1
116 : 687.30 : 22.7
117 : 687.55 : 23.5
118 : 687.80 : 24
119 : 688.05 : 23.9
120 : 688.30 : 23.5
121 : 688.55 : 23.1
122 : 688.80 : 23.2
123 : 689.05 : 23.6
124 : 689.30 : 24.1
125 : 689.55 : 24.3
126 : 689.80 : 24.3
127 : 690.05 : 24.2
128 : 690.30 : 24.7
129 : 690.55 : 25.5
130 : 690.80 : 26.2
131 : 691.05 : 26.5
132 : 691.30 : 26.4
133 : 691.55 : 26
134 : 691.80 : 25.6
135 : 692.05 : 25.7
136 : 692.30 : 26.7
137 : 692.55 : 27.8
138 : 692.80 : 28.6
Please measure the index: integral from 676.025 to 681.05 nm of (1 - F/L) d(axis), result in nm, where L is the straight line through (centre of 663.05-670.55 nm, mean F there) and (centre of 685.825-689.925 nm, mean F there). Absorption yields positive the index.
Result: 0.54 nm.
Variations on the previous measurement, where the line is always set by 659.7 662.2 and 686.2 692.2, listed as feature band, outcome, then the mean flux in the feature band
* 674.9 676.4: 0.39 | 19.4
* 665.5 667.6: 0.34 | 23.1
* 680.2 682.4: 0.39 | 20.8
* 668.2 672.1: 0.94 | 20.5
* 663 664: 0.09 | 25.4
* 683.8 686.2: 0.30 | 21.6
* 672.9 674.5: 0.39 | 20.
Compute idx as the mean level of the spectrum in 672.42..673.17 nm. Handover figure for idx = 19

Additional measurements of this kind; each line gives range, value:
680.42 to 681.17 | 20.8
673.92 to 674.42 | 20.4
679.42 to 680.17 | 20.2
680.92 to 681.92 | 20.9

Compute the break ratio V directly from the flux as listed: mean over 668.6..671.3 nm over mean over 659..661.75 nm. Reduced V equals 0.73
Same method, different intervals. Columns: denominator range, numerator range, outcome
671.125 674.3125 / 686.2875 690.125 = 1.20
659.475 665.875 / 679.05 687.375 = 0.81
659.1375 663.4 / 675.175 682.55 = 0.73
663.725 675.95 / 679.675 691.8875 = 1.06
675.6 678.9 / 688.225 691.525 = 1.21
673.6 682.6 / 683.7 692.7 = 1.16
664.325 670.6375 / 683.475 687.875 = 0.99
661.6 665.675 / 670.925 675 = 0.78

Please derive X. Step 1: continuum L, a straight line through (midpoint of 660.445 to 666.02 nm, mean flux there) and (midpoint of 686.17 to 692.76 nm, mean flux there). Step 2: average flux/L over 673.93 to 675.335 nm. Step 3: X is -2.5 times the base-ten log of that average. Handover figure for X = 0.27 mag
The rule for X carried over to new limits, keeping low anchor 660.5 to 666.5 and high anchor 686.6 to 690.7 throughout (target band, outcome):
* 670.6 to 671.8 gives 0.189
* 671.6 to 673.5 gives 0.299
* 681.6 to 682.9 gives 0.148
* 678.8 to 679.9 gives 0.237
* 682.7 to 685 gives 0.095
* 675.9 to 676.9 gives 0.193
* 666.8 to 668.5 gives 0.127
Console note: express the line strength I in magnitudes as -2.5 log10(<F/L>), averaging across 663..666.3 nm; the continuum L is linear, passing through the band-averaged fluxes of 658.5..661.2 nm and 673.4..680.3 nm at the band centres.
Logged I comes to 0.12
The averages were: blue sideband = 29.3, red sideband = 20.1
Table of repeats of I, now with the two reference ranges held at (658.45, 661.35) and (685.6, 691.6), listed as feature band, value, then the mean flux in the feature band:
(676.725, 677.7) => 0.203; 21.5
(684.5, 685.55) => 0.137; 21.5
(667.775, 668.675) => 0.330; 20.4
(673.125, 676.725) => 0.311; 19.8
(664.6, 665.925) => 0.246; 22.5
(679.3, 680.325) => 0.252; 20.1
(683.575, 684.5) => 0.108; 22.2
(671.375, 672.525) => 0.403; 18.6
